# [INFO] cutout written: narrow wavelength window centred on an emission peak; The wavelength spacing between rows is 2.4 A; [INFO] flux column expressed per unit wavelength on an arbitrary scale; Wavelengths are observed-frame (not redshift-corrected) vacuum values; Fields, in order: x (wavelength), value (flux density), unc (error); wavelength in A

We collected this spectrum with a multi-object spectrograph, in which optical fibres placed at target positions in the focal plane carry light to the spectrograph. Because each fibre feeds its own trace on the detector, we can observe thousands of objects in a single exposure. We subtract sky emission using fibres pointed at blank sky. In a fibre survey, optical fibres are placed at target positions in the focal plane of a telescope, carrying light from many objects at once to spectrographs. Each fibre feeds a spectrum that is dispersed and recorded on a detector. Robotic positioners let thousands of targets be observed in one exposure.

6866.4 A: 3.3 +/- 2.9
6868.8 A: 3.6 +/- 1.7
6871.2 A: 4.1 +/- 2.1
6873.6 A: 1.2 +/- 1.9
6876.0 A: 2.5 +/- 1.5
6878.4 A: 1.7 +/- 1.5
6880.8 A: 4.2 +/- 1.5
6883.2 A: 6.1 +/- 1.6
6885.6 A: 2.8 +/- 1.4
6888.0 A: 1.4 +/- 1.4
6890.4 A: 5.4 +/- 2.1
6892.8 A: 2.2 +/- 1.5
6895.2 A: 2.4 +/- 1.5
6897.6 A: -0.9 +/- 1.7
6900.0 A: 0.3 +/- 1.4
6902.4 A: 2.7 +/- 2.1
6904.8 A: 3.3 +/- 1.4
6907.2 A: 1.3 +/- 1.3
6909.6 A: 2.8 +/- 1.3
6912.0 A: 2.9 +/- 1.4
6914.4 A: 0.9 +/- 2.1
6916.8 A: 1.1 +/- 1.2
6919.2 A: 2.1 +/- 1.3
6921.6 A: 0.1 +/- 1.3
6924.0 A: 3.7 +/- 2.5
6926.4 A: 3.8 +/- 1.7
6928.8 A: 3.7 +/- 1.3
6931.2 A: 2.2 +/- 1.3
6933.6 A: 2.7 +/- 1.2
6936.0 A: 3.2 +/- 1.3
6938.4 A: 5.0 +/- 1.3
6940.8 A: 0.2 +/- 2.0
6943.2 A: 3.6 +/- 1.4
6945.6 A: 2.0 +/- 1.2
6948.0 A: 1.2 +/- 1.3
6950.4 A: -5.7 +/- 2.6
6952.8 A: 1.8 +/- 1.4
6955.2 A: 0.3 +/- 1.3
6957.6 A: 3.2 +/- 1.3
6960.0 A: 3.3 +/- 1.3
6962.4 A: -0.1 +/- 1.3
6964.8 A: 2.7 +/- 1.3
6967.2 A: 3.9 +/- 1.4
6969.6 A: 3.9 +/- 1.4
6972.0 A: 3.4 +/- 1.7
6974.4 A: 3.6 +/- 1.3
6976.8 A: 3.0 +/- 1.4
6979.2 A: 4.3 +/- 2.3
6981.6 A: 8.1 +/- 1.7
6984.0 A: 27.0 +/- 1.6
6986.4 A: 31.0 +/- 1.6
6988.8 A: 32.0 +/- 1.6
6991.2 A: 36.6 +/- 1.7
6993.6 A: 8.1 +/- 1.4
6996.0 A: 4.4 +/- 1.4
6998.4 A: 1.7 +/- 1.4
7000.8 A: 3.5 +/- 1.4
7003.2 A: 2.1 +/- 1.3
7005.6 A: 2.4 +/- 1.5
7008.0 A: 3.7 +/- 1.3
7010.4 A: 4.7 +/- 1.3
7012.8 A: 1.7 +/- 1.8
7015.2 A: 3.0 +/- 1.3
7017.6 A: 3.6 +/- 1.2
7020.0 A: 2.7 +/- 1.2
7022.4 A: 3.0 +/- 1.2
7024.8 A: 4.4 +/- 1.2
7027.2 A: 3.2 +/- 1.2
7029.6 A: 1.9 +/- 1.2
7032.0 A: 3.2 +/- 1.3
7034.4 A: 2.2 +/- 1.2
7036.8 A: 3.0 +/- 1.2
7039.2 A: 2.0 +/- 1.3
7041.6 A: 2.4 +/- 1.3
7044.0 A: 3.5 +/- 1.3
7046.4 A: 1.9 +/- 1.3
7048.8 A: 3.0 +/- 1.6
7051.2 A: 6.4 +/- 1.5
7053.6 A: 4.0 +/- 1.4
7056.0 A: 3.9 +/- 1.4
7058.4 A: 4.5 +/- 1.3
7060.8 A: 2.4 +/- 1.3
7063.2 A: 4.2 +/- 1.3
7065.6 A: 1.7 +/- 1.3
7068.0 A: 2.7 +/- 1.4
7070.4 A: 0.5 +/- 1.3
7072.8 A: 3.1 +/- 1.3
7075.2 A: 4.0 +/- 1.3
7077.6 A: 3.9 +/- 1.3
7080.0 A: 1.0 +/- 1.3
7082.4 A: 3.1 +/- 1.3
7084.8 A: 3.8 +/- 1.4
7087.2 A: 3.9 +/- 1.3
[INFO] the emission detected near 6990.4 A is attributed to [O II] 3727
